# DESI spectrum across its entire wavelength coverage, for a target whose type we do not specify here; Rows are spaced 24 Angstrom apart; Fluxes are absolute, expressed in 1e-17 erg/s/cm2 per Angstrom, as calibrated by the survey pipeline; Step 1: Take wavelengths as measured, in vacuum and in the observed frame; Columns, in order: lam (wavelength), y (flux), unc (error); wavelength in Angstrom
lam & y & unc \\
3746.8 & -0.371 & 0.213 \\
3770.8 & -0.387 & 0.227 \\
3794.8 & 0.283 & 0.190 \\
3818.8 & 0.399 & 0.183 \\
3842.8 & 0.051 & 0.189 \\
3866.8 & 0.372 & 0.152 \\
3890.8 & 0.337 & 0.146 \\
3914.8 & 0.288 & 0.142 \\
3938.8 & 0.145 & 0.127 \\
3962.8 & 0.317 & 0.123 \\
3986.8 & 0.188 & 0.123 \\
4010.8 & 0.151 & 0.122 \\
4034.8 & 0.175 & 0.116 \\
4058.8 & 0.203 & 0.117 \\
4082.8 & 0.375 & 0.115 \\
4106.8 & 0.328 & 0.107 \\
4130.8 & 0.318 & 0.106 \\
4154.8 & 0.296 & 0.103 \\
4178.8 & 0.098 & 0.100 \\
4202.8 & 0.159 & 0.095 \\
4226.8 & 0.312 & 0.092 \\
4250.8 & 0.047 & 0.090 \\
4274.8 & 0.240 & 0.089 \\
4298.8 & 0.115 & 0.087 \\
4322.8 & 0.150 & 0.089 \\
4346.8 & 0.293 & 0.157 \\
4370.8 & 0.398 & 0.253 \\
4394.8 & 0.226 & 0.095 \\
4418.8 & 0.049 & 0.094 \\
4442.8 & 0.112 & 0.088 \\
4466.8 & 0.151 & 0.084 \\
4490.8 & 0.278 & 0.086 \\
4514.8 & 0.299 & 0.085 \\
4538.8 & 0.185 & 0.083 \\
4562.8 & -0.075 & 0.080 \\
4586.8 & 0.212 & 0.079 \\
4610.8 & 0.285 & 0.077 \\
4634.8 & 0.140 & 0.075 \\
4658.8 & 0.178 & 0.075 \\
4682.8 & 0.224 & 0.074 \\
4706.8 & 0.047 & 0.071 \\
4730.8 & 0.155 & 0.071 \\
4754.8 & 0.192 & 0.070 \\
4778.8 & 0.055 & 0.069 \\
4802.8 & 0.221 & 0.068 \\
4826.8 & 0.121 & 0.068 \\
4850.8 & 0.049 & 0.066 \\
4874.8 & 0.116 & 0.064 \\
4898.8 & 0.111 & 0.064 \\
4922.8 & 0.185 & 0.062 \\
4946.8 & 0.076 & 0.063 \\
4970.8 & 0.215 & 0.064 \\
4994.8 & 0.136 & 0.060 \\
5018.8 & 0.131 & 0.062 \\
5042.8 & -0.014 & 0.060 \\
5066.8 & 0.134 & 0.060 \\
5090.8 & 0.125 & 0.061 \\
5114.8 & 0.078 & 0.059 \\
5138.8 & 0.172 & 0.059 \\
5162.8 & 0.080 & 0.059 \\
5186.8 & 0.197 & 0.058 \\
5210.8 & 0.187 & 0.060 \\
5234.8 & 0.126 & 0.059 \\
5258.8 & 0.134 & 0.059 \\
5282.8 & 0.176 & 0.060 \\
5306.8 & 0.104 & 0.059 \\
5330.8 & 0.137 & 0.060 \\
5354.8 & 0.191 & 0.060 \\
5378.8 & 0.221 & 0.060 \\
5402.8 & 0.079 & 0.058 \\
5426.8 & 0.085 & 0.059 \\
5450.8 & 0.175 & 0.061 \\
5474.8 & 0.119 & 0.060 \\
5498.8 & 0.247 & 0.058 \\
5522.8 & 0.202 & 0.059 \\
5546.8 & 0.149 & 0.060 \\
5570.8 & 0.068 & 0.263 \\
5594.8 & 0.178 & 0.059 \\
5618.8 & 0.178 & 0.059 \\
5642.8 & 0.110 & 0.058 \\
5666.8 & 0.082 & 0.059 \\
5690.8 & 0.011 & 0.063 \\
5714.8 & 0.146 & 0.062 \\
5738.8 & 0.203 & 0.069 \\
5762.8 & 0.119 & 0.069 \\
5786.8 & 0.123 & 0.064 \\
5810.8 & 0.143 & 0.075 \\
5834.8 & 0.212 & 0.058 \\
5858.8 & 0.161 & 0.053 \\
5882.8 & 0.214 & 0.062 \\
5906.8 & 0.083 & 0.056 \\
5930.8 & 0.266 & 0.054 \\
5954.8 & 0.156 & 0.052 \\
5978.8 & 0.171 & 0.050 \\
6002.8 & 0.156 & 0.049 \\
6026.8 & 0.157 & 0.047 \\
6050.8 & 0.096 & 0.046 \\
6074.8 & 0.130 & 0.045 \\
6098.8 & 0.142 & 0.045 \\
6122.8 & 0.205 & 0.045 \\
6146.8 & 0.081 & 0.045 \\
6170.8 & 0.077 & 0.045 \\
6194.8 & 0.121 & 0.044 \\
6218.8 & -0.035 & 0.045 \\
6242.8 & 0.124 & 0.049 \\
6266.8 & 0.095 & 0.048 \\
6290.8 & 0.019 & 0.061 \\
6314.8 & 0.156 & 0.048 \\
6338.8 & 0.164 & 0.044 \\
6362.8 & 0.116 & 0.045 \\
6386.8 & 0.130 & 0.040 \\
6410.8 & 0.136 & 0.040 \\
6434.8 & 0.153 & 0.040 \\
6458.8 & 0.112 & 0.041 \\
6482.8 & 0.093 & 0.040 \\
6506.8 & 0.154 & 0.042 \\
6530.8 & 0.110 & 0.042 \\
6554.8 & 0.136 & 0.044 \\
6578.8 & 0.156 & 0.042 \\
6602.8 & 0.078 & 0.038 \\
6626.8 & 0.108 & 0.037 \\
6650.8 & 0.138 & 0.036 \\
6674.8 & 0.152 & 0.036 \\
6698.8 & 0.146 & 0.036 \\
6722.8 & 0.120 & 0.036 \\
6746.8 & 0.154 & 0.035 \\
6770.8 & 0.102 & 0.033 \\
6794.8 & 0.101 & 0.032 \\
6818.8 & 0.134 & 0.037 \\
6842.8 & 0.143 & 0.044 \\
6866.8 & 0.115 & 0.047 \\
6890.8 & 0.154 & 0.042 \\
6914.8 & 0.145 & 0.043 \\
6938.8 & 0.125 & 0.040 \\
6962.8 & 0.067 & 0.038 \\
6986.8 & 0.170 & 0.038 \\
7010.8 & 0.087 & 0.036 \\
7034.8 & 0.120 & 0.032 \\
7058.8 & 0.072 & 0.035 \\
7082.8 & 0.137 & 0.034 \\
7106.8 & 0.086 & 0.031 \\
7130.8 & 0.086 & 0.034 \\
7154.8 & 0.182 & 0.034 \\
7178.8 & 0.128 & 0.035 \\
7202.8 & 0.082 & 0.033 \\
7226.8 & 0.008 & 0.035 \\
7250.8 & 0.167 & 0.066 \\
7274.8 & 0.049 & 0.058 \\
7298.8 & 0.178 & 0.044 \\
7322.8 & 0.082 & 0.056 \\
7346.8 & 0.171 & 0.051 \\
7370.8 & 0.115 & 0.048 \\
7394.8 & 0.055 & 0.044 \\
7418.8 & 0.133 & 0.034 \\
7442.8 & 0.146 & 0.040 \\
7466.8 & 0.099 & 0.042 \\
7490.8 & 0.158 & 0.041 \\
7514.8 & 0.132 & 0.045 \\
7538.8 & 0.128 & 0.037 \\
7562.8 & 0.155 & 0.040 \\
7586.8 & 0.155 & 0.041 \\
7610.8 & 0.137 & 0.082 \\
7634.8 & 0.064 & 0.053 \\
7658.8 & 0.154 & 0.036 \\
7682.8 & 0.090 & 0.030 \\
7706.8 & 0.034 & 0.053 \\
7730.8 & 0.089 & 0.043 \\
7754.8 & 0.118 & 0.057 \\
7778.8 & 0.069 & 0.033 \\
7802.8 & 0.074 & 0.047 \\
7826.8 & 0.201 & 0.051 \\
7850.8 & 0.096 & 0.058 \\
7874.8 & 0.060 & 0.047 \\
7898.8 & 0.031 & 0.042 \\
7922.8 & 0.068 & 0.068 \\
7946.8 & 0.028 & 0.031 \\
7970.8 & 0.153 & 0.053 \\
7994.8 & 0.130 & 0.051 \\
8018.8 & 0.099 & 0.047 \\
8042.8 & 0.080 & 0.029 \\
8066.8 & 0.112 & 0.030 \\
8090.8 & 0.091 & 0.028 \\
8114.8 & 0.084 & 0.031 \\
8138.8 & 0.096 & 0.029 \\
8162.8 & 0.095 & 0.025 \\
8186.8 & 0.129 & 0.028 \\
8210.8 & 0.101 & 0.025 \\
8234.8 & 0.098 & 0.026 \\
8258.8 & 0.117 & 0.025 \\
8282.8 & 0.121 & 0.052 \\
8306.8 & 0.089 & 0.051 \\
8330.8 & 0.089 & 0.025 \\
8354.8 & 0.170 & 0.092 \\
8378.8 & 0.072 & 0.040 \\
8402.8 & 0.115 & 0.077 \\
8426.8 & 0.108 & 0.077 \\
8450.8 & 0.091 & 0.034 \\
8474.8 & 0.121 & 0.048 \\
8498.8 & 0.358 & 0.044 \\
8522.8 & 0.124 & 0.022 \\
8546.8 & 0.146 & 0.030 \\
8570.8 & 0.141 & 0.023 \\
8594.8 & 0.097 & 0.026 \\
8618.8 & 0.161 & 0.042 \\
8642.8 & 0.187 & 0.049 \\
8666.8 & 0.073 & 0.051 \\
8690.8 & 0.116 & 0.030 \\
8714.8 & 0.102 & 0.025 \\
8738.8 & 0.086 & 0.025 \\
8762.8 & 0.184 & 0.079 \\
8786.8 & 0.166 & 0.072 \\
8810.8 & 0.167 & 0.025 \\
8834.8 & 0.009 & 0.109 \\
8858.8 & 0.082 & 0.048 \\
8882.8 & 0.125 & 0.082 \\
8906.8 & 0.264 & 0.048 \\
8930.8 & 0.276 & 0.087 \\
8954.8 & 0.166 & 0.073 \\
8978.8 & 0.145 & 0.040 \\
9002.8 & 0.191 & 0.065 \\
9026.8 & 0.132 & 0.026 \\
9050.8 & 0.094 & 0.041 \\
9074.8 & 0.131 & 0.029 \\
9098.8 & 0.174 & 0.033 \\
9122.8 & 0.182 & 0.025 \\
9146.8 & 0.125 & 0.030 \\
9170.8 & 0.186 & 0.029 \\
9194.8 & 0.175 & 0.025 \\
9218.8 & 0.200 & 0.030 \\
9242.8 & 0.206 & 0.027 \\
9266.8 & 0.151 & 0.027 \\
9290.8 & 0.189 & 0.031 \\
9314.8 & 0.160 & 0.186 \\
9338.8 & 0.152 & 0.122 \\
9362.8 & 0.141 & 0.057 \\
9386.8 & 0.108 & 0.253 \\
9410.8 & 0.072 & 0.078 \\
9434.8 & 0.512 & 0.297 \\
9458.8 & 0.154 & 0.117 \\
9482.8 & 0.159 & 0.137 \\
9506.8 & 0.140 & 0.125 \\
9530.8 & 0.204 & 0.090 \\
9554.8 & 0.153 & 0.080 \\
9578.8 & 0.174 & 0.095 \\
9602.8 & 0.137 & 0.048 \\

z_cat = 1.28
